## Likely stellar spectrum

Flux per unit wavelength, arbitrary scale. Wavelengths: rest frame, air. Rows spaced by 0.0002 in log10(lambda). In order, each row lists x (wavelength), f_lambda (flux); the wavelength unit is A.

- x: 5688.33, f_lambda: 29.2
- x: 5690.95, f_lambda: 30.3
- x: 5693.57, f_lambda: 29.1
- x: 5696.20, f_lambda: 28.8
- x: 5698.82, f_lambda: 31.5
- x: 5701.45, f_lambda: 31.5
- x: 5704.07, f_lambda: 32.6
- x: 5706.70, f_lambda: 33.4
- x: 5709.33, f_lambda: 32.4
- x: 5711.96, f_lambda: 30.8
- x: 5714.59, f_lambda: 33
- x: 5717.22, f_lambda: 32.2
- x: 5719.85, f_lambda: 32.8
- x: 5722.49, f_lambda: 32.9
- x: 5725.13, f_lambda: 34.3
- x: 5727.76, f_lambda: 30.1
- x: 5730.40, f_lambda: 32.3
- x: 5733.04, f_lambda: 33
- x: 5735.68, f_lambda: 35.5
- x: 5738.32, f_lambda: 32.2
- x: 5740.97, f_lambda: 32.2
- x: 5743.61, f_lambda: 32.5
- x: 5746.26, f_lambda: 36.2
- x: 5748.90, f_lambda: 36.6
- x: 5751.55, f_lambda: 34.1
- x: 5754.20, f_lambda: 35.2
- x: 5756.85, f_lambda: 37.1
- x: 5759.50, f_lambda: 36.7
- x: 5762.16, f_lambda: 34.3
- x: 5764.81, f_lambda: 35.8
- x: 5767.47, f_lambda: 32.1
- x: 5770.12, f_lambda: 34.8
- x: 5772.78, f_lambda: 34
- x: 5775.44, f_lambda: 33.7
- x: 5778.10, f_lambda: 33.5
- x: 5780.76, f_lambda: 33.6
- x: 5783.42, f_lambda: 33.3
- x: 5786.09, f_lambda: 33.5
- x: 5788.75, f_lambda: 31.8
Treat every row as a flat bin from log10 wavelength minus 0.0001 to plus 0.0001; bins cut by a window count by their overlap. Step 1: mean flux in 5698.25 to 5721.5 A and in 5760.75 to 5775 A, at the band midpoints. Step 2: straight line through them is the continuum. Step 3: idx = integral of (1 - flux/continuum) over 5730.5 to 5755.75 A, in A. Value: -0.6 A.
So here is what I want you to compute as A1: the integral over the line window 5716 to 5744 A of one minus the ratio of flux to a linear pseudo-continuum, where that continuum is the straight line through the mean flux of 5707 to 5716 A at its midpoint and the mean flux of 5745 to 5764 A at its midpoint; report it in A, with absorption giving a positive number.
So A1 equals 0.8 A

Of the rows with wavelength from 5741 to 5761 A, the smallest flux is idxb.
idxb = 32.5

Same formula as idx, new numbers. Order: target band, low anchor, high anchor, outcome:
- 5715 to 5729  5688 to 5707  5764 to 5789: -0.39 A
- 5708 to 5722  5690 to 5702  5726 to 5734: -0.52 A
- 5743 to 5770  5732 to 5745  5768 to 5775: -1.20 A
